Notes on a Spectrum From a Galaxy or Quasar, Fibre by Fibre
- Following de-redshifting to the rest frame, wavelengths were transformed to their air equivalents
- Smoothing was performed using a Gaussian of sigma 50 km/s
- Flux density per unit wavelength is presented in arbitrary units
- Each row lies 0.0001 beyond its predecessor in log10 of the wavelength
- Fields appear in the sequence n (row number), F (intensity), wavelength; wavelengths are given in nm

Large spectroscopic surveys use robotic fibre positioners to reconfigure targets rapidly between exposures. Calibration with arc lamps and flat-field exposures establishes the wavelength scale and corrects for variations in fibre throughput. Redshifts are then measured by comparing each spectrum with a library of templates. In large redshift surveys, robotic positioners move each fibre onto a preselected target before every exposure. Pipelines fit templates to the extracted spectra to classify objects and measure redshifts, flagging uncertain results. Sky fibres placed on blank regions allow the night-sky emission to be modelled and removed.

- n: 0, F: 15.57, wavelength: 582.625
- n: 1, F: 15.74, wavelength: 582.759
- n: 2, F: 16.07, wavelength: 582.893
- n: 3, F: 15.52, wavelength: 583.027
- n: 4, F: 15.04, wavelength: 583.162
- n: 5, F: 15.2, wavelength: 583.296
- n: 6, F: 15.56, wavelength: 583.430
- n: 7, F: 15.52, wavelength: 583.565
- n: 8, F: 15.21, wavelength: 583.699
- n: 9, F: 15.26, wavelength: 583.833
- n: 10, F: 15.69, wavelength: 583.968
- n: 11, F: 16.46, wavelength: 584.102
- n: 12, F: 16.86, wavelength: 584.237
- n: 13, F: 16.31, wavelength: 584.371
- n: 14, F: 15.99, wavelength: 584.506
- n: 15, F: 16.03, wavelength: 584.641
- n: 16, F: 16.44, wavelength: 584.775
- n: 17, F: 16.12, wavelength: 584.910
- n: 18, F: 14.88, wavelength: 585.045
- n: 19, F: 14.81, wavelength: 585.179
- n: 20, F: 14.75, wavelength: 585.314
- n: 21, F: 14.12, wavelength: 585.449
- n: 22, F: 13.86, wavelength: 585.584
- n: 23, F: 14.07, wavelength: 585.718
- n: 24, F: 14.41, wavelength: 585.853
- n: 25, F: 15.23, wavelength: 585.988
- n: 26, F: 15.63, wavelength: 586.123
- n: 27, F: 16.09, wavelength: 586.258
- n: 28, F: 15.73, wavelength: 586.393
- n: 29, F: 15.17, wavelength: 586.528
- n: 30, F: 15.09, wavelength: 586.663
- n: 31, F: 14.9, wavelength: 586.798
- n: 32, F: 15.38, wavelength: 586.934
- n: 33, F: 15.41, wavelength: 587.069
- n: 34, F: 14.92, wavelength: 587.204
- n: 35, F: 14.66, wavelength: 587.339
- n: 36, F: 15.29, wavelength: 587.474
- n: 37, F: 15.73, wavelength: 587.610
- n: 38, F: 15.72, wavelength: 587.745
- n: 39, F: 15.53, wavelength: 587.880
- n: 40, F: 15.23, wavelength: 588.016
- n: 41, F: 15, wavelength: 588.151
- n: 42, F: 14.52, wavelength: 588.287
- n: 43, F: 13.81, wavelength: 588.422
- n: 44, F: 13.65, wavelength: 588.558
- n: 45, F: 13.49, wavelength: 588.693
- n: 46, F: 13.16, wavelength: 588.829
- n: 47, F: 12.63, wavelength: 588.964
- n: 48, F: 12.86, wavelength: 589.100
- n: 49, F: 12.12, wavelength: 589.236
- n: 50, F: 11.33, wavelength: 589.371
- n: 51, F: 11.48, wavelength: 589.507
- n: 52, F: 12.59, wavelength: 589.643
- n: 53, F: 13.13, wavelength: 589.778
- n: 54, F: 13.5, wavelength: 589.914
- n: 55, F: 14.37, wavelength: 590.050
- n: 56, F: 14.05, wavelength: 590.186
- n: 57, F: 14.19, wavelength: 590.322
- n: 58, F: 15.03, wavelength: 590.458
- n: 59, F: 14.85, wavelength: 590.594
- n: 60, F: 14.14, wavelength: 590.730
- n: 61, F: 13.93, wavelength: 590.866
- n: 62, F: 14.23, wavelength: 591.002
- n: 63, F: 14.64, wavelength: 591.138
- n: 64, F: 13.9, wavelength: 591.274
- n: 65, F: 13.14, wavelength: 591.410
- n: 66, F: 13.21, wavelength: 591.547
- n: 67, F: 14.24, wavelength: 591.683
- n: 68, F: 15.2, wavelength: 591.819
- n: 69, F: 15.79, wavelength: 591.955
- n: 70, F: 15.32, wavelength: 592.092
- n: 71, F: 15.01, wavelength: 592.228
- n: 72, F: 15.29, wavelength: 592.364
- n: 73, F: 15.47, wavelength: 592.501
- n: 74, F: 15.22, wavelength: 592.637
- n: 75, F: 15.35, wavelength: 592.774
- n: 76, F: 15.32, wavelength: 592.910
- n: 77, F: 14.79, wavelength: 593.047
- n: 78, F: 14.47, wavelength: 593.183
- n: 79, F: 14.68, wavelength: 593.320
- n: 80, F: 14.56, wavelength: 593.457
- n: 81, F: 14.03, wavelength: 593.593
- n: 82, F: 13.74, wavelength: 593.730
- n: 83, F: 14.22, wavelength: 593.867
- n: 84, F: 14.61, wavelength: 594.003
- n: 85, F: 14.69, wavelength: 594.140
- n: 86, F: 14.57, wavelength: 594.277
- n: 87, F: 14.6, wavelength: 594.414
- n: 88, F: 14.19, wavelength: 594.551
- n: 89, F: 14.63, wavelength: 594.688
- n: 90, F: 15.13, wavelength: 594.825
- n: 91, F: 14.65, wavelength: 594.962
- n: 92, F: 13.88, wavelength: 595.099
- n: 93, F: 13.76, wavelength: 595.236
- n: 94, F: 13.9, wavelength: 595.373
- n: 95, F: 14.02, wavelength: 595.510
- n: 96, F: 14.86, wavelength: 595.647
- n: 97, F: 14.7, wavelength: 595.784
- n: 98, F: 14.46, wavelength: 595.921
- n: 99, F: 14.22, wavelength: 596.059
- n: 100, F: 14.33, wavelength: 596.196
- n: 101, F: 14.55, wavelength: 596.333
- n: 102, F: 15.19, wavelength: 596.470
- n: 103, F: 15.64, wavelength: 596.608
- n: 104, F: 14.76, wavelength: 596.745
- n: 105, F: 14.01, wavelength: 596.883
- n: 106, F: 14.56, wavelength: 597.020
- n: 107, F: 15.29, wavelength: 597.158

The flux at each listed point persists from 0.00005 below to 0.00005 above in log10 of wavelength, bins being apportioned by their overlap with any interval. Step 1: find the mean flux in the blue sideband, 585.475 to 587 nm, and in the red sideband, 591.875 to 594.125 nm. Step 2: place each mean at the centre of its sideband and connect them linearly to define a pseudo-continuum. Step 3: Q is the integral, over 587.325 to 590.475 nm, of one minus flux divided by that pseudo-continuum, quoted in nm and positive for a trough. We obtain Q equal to 0.24 nm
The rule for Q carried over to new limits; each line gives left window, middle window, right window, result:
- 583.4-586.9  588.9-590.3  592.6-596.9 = 0.200 nm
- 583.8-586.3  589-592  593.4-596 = 0.228 nm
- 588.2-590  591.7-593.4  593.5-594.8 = -0.144 nm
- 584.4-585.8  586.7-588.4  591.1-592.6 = -0.021 nm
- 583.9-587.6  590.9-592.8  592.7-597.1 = 0.015 nm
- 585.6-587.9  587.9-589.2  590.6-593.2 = 0.102 nm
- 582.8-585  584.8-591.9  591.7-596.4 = 0.448 nm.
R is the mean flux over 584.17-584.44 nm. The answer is 16.6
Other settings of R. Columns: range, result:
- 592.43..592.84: 15.3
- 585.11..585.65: 14.4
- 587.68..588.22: 15.4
